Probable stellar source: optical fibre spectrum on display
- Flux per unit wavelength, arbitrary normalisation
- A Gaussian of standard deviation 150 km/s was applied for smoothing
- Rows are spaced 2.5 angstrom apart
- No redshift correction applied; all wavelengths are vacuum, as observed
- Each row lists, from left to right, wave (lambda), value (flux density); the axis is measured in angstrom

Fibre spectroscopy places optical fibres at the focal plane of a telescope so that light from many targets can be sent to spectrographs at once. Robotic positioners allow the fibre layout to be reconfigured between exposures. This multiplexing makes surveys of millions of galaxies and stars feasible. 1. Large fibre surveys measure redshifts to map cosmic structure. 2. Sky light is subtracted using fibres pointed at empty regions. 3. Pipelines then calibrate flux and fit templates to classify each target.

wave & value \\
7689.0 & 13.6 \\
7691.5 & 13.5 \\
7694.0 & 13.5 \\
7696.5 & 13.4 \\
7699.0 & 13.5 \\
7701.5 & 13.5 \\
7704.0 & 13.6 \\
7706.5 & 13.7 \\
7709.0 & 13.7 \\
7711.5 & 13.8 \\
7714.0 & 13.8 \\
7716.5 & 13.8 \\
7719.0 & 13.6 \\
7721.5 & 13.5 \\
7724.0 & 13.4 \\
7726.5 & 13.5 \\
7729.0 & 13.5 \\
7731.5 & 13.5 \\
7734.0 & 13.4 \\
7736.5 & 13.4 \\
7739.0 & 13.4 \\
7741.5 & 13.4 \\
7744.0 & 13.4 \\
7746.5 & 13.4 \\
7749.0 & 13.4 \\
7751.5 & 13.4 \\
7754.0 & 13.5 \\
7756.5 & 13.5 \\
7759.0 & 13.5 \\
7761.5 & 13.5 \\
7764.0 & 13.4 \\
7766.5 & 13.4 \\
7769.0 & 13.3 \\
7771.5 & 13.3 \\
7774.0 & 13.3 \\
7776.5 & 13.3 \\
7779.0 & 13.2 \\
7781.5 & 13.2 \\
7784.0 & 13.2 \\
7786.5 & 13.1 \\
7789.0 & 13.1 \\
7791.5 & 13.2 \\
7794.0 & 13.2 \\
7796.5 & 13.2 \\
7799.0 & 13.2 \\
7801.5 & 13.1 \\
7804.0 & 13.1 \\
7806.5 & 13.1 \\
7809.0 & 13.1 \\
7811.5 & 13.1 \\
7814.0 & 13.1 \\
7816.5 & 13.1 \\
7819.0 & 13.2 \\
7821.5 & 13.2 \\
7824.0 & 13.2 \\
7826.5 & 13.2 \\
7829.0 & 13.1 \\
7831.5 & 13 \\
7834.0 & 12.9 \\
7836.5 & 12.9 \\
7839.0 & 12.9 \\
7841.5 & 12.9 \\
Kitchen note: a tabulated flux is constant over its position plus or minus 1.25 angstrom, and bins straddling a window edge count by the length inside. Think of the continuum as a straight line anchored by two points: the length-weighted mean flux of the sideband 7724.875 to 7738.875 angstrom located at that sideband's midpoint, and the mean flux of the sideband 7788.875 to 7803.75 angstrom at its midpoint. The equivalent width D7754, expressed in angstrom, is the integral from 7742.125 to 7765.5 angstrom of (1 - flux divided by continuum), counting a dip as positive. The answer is -0.15 angstrom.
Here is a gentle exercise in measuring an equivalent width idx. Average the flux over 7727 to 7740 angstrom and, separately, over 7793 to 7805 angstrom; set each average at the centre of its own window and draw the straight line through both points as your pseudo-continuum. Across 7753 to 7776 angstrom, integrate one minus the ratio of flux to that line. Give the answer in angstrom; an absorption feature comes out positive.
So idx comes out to -0.2 angstrom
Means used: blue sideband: 13.4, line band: 13.4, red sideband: 13.2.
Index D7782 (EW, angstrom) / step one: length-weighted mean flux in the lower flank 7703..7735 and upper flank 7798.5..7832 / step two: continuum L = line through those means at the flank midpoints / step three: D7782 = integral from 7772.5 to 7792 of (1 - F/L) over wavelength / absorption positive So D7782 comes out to 0.1 angstrom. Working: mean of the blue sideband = 13.6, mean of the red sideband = 13.1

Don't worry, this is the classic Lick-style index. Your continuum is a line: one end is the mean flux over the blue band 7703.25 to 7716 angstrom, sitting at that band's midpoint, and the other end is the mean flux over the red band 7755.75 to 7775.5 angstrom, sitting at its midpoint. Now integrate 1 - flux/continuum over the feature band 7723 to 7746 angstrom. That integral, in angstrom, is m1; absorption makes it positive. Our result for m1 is 0.3 angstrom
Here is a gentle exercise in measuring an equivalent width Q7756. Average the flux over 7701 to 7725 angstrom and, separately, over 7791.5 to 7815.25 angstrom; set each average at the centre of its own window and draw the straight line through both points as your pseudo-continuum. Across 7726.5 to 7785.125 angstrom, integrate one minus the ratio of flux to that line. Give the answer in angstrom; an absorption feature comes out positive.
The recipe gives 0.1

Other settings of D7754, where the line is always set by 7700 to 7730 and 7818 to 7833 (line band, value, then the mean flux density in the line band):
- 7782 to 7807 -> 0.2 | 13.2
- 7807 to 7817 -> 0.1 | 13.1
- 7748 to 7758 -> 0.0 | 13.5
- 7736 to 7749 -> 0.1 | 13.4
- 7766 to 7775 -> 0.0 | 13.3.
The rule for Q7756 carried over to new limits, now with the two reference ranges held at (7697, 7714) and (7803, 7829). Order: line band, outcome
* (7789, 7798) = 0.04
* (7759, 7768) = -0.04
